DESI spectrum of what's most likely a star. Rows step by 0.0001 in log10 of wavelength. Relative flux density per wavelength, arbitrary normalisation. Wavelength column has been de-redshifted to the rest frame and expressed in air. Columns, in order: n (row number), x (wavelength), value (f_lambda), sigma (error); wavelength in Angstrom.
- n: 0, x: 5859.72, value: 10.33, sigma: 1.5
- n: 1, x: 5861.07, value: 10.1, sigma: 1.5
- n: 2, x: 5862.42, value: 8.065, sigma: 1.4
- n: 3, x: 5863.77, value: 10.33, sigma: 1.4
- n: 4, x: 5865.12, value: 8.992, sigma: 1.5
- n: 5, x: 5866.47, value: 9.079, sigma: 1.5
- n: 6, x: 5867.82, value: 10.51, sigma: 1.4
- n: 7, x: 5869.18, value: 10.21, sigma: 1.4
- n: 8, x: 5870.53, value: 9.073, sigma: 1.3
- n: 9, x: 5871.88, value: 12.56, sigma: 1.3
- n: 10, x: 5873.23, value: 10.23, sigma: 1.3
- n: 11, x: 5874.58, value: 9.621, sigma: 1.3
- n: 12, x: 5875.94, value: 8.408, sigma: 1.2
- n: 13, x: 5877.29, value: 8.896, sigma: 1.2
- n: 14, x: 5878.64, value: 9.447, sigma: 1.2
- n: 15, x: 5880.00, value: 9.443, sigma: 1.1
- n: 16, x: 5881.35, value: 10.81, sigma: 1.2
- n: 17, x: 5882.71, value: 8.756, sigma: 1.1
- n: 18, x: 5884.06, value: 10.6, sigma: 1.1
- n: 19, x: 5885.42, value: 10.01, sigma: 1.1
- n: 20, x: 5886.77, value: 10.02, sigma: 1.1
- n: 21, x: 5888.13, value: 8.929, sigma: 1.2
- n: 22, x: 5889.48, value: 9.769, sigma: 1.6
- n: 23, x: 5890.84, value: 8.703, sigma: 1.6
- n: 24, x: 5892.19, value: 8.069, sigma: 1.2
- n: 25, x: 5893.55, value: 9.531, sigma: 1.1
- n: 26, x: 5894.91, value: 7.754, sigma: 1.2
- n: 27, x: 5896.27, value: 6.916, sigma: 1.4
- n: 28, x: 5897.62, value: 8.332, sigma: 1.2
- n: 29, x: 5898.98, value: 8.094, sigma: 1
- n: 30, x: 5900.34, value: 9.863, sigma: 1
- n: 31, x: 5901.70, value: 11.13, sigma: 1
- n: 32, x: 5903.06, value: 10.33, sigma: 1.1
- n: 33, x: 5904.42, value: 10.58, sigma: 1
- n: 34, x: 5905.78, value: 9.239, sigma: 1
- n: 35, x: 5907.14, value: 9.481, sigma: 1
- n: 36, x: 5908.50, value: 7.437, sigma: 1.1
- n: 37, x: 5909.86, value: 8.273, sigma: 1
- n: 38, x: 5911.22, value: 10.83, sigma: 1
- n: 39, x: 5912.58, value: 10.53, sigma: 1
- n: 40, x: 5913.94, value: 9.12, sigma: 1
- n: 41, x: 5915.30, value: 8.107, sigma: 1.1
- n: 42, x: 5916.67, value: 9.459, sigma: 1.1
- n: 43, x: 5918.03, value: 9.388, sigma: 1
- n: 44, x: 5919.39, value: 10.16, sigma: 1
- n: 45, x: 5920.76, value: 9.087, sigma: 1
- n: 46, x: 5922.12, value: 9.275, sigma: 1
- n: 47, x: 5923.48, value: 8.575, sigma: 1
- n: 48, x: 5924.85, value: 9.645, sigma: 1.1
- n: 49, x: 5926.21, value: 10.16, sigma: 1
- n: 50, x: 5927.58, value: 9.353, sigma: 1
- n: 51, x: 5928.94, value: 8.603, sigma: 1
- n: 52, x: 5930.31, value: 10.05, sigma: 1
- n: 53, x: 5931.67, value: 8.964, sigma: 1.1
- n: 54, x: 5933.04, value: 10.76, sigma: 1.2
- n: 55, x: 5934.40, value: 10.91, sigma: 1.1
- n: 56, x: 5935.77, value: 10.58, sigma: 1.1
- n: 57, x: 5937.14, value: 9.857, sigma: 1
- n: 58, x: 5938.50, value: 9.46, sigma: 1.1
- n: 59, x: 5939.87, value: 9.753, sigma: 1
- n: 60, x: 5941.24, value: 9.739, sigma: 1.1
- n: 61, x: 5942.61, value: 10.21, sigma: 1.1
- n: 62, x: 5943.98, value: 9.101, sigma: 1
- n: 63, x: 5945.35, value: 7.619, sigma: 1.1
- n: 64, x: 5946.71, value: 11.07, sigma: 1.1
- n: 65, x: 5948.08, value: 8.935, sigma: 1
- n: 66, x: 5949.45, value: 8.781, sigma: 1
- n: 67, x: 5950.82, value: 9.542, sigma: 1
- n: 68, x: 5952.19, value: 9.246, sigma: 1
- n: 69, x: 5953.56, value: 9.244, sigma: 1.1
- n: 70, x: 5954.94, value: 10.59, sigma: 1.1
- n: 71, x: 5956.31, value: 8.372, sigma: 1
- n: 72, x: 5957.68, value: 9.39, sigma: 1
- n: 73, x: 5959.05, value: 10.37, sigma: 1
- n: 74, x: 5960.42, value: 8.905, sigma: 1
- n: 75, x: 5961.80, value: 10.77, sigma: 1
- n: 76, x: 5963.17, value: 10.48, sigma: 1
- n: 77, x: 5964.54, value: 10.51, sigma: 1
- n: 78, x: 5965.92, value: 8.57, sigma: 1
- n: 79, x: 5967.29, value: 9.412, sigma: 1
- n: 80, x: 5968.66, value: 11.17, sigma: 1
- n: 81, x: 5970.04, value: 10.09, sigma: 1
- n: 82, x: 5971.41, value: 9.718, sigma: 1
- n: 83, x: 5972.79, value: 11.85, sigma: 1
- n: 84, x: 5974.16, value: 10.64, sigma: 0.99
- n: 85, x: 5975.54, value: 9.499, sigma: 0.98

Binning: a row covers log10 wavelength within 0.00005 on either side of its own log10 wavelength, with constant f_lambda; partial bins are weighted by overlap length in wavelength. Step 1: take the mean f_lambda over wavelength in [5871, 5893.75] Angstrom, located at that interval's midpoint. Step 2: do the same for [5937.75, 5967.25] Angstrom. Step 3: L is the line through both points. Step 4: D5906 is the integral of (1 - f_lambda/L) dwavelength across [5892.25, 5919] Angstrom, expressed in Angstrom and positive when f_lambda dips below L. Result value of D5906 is 1.2 Angstrom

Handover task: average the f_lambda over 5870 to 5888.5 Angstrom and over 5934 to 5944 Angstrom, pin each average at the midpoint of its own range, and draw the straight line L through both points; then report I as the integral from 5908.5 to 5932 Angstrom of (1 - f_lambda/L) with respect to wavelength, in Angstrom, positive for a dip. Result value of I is 1.4 Angstrom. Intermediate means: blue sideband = 9.79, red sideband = 9.97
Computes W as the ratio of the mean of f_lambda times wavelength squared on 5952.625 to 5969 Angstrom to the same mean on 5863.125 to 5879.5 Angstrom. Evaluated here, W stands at 1.0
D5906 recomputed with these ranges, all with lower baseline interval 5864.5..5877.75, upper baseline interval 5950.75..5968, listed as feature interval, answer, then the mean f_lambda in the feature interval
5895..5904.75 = 0.6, 9.18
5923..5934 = 0.1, 9.57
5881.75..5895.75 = 0.8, 9.22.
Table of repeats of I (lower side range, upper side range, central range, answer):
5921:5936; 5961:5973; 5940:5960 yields 1.1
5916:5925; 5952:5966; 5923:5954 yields -0.2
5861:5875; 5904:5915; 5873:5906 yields 1.0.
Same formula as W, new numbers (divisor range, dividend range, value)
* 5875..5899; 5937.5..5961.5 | 1.07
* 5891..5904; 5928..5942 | 1.12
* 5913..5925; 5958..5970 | 1.10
